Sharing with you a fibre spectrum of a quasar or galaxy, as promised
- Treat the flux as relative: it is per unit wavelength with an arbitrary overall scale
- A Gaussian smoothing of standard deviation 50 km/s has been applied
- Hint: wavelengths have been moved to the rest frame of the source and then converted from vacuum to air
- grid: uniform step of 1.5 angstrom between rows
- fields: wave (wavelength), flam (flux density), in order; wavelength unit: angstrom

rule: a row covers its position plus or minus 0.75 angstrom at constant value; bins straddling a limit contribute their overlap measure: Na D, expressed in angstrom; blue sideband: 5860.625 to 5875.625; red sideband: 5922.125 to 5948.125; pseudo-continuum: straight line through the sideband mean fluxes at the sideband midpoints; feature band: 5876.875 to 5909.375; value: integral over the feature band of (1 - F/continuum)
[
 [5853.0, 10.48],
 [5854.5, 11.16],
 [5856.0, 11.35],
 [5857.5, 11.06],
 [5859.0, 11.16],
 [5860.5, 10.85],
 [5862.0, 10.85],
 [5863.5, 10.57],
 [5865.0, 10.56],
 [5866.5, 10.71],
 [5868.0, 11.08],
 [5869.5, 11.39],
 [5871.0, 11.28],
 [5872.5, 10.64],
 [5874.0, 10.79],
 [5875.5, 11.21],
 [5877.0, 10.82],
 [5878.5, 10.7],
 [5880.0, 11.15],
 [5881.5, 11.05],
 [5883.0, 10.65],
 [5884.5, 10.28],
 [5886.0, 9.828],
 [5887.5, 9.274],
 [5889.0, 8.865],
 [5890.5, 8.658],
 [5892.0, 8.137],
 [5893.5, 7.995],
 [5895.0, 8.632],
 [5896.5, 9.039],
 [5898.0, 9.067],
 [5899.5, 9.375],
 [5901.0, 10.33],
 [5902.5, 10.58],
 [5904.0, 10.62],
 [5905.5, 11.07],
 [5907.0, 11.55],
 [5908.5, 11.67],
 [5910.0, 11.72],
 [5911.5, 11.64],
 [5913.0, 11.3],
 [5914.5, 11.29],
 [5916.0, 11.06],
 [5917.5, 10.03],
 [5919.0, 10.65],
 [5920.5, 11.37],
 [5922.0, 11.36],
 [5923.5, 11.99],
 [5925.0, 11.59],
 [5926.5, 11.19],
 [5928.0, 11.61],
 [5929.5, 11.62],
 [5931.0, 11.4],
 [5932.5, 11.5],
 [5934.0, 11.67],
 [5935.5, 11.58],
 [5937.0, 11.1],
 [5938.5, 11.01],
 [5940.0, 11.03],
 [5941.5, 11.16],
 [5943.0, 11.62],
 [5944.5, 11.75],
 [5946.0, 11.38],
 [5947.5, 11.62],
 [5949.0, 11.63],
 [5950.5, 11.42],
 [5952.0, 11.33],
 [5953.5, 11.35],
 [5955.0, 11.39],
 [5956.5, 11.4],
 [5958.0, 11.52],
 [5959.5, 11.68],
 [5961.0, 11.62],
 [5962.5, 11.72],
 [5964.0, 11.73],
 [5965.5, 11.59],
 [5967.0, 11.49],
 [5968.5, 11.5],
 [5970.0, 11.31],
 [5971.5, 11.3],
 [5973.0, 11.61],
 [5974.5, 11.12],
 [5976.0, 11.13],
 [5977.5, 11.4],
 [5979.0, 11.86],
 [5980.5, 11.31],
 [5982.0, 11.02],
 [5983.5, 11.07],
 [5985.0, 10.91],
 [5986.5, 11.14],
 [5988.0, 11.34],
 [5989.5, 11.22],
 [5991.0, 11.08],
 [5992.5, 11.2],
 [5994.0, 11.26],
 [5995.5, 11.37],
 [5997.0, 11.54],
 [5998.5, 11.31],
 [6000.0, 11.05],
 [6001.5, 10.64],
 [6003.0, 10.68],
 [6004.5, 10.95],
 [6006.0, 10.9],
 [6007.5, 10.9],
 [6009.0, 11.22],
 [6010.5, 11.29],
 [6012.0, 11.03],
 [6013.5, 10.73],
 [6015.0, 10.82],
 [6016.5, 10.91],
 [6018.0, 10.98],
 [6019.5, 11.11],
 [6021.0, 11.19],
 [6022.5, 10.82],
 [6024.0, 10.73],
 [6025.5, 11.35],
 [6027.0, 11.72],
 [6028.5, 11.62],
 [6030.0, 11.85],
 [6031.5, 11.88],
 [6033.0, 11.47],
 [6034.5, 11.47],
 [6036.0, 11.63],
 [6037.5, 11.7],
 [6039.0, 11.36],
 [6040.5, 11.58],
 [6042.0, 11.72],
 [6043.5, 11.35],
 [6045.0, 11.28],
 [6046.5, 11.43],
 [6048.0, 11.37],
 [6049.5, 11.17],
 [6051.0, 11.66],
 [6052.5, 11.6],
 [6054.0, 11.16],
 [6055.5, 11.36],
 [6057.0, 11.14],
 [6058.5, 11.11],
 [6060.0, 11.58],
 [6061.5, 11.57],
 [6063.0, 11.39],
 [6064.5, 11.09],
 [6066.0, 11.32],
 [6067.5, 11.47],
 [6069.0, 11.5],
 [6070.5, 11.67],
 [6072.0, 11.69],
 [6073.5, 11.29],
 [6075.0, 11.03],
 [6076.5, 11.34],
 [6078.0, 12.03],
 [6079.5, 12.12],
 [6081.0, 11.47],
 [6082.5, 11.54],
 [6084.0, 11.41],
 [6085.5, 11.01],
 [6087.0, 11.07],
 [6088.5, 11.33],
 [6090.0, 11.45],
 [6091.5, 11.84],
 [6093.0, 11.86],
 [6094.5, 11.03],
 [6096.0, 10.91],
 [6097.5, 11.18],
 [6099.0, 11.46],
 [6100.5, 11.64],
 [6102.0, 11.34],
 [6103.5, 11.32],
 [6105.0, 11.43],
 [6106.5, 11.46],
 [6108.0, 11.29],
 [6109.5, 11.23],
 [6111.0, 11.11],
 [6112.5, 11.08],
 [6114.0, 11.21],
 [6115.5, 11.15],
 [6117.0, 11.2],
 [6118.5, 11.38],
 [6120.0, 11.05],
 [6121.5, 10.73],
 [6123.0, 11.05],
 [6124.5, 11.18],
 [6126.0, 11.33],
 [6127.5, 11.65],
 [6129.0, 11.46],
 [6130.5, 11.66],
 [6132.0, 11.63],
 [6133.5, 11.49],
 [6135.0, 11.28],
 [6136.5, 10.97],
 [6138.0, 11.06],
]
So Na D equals 3.3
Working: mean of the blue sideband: 10.9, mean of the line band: 9.96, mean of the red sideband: 11.5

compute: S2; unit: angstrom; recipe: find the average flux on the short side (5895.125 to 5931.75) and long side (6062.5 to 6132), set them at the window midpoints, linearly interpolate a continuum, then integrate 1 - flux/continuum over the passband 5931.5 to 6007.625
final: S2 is -1.9 angstrom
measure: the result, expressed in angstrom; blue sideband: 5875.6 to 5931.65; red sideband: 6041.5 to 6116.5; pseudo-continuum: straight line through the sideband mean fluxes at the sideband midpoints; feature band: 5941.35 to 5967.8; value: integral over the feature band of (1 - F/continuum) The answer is -1.86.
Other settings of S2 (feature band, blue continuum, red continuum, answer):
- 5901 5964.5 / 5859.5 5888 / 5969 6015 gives -2.4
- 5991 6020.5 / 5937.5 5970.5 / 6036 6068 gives 1.0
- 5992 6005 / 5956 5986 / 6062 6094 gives 0.4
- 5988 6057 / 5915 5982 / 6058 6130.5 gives 0.7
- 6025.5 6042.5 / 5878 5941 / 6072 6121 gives -0.8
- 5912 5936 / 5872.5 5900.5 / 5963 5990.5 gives -2.1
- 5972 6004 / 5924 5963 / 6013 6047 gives 0.5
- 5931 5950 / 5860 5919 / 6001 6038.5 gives -1.2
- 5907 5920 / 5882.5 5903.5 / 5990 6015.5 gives -2.1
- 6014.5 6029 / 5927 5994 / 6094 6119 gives 0.3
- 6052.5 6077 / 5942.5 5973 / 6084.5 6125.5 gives -0.1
